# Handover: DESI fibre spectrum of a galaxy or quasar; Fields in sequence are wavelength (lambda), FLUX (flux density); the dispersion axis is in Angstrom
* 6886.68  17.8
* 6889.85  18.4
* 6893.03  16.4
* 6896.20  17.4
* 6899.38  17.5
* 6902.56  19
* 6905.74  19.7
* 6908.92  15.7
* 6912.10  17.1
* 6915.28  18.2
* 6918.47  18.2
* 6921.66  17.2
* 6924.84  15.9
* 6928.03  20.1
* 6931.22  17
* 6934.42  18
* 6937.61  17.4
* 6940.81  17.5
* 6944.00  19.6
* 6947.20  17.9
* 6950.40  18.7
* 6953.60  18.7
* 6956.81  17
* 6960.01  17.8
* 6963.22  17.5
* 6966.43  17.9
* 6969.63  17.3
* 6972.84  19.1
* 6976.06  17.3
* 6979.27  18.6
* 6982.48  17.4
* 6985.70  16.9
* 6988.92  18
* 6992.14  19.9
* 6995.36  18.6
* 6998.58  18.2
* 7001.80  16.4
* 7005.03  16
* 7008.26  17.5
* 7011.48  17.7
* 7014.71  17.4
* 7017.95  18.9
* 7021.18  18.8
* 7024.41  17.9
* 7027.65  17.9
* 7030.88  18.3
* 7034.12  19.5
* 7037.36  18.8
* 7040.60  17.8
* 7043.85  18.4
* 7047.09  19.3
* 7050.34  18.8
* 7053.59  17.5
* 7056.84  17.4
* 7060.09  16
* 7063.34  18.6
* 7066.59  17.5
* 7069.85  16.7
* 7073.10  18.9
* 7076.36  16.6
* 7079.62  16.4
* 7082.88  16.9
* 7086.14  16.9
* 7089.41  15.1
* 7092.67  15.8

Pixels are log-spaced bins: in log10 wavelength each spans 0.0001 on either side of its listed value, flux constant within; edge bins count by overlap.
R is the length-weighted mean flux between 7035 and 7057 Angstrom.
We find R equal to 18.4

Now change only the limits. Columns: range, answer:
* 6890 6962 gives 17.8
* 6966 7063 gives 18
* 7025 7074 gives 18.1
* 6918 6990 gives 17.9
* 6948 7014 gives 17.8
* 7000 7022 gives 17.5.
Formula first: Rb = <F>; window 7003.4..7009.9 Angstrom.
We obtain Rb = 16.8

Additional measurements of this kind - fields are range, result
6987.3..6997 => 18.8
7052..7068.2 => 17.4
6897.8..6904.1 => 18.2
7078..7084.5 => 16.7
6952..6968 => 17.8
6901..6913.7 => 17.9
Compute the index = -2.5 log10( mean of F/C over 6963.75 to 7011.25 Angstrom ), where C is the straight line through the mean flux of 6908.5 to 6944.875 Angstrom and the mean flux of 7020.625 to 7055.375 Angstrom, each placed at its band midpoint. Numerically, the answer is 0.02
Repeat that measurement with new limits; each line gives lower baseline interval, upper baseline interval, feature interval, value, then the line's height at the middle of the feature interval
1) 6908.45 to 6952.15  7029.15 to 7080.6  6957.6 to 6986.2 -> 0.005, 17.8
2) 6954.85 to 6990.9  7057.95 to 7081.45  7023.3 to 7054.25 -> -0.064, 17.4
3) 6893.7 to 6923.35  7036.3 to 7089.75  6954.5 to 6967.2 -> 0.006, 17.7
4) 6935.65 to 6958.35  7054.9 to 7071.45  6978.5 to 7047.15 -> -0.027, 17.6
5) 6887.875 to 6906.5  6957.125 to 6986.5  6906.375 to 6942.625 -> 0.021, 17.9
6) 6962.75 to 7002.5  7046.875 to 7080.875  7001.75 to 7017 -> 0.044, 17.8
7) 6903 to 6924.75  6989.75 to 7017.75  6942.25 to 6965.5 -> -0.028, 17.7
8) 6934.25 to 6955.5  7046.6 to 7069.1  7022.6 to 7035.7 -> -0.032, 17.9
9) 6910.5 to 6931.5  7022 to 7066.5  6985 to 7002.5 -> -0.010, 18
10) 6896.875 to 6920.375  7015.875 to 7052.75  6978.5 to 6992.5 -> 0.018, 18.3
